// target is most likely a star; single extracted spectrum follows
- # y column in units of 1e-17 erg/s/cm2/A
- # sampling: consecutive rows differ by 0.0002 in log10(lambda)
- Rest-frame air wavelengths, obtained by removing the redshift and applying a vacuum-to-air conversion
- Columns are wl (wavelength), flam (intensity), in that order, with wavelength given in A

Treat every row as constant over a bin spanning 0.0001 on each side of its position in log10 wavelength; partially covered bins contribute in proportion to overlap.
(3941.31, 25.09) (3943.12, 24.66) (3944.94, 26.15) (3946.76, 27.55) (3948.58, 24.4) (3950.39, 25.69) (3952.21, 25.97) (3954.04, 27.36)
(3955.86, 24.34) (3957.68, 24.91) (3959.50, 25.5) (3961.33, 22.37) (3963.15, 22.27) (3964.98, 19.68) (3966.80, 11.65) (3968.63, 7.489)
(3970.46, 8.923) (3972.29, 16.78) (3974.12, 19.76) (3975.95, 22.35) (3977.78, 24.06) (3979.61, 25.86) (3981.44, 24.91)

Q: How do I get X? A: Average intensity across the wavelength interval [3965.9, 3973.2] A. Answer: 11.2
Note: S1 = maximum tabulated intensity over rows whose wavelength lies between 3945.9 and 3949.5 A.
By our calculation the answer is 27.55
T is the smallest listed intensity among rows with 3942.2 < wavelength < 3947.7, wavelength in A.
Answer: 24.66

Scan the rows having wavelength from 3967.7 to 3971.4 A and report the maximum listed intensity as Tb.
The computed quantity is 8.923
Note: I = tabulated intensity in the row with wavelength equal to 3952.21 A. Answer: 25.97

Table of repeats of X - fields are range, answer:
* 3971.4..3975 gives 18.3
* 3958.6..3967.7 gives 20.3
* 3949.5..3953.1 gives 25.8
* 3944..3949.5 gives 26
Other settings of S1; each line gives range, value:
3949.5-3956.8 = 27.36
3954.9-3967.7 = 25.5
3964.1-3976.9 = 22.35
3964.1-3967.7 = 19.68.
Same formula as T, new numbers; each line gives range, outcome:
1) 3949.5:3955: 25.69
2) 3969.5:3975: 8.923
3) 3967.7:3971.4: 7.489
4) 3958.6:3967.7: 11.65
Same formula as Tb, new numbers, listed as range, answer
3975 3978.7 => 24.06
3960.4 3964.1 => 22.37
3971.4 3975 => 19.76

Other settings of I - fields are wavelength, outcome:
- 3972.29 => 16.78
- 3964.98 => 19.68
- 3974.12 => 19.76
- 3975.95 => 22.35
